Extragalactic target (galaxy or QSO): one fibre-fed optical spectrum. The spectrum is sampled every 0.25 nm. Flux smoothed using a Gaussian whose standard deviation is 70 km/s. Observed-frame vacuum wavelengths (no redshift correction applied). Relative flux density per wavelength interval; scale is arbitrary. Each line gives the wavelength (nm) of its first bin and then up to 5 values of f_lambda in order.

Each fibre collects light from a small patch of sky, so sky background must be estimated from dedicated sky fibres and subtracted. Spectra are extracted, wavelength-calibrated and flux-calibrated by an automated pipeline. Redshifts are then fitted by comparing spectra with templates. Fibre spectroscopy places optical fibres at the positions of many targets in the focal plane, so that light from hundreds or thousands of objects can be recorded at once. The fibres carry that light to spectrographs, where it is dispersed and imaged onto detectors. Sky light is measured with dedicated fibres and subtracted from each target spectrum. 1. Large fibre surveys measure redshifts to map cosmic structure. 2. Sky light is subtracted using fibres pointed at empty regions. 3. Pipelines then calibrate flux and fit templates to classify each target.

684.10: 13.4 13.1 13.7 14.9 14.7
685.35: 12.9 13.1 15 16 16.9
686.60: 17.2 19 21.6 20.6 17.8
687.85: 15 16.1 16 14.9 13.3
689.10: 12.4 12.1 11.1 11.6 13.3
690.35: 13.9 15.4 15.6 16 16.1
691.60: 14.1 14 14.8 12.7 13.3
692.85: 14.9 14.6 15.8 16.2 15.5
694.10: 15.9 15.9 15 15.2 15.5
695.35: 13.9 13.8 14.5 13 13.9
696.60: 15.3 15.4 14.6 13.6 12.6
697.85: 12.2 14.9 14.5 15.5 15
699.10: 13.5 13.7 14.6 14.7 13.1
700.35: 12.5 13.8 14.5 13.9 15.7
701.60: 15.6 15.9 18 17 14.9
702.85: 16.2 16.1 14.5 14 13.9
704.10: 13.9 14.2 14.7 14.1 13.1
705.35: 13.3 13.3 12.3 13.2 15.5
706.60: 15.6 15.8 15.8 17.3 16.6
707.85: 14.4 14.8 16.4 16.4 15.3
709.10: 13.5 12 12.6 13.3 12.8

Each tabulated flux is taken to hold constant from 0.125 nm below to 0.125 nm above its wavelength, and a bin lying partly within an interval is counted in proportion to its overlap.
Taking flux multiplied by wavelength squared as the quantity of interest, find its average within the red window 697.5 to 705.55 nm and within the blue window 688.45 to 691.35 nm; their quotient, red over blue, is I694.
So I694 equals 1.09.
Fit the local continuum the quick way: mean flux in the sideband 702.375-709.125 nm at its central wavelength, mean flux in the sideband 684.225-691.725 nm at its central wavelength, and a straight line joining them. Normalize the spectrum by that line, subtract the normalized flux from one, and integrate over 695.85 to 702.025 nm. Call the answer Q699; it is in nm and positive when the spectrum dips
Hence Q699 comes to 0.27 nm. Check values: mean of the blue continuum 15.1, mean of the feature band 14.3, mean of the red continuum 14.8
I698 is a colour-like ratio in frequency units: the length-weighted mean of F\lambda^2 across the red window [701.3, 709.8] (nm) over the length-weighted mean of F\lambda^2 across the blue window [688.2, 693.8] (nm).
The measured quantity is 1.1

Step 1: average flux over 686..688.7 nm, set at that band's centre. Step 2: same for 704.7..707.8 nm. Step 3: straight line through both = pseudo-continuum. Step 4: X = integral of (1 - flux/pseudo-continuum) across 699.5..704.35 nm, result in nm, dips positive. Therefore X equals 0.13 nm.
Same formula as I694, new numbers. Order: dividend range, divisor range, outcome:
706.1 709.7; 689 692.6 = 1.15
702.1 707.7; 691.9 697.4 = 1.04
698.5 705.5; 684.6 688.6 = 0.94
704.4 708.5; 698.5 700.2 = 1.05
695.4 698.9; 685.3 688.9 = 0.88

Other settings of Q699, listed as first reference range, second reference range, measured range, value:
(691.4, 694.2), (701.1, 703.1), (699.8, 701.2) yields 0.19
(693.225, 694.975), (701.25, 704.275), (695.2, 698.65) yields 0.33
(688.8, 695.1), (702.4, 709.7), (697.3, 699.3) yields 0.07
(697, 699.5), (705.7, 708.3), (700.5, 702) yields -0.06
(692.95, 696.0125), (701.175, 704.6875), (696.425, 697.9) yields 0.11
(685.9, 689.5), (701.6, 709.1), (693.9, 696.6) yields 0.18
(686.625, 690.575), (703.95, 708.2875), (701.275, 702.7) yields -0.14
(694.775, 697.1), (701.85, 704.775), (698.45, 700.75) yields 0.12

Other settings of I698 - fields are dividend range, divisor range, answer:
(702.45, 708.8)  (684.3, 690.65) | 1.04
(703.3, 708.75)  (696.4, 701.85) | 1.05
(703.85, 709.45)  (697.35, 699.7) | 1.07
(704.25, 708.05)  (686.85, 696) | 1.02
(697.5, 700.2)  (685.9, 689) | 0.86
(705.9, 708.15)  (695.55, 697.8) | 1.13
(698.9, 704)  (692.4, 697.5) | 1.02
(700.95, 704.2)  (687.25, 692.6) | 1.09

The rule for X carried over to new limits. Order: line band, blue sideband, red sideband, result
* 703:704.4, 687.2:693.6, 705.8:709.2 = 0.07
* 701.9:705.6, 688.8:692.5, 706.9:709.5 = 0.01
